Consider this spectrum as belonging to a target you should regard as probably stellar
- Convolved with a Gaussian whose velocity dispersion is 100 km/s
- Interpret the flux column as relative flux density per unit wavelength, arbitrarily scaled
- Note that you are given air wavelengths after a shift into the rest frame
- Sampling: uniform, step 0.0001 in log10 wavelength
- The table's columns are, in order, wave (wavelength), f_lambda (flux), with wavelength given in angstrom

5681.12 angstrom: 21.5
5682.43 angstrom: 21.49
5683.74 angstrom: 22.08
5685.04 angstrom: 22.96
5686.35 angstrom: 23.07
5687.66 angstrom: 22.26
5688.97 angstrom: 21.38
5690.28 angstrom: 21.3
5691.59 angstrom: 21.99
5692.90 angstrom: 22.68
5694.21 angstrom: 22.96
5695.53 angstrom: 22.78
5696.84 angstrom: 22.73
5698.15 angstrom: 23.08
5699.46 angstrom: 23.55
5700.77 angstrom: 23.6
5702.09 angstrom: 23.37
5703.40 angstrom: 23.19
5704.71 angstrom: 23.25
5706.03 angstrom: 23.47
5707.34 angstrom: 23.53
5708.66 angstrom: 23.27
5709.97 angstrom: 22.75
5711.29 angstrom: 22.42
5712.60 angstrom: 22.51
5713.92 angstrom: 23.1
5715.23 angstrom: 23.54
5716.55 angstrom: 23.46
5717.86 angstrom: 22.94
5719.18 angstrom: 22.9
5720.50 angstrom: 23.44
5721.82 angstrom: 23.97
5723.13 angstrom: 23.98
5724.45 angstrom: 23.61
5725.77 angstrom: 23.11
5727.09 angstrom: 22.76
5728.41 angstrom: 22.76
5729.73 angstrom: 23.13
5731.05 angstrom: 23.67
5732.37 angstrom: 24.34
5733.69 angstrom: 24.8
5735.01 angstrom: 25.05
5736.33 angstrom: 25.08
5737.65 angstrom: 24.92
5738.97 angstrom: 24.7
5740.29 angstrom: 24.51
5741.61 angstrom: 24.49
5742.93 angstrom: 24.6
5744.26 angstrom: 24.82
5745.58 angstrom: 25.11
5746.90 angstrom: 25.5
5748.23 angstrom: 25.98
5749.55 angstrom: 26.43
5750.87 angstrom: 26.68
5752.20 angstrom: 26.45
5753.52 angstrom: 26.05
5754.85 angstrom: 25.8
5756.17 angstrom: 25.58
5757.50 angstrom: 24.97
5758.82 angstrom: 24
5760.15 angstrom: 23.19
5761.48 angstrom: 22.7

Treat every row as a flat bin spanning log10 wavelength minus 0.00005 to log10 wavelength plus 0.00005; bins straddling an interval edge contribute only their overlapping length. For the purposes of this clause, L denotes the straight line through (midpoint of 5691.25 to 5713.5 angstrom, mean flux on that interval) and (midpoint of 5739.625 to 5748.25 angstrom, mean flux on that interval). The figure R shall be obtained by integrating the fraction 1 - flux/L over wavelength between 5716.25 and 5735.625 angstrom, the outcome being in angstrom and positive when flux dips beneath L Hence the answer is 0.4 angstrom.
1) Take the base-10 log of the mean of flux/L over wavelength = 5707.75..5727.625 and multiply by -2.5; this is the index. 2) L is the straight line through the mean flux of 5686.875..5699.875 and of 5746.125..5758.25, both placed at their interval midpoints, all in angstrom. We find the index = 0.03 mag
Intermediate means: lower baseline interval 22.5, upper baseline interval 25.9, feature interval 23.2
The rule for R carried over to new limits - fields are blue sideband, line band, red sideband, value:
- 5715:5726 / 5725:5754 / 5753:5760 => -0.5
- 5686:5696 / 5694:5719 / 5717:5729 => -0.4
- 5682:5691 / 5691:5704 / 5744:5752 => -0.1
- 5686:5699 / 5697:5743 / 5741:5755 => 0.8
